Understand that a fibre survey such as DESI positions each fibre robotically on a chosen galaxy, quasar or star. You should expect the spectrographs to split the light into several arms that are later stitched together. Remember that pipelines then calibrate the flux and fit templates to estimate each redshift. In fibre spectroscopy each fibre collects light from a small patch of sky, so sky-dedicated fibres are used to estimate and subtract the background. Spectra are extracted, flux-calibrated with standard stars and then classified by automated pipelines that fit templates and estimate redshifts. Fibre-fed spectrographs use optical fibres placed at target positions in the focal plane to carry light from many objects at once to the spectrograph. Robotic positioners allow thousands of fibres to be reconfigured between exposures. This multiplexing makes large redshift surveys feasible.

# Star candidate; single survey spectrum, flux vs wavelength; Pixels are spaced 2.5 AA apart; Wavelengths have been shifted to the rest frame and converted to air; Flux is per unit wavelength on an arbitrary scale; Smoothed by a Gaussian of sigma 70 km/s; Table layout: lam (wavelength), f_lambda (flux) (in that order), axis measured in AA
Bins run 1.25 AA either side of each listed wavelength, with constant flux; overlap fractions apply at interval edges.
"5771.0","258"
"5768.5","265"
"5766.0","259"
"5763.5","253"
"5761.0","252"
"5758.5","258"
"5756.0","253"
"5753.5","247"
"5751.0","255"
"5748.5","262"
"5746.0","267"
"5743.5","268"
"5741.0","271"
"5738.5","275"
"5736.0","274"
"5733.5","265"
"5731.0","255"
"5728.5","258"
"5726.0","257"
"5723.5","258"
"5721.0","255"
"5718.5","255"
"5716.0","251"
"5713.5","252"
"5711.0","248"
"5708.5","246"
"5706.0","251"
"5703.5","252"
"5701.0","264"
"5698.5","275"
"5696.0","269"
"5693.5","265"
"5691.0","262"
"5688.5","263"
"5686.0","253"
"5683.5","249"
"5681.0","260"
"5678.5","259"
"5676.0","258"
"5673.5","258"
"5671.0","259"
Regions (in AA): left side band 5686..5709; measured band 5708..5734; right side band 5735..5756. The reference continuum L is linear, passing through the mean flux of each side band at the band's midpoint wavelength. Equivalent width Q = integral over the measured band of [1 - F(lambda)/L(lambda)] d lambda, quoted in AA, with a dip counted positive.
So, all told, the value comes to 0.8 AA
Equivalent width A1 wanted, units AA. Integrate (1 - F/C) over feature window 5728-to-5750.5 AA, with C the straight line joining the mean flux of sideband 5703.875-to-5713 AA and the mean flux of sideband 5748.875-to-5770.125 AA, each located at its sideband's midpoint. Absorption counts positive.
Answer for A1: -1.2 AA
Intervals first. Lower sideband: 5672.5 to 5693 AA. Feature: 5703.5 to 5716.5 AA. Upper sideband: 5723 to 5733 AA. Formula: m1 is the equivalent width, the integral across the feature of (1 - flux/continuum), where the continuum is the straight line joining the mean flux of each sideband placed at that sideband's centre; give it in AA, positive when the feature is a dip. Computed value 0.4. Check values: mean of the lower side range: 258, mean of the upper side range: 258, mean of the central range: 250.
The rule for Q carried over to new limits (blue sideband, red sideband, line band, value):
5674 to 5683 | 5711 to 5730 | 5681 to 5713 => -0.18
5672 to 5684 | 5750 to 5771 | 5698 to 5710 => 0.02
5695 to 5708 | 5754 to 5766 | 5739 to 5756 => -0.40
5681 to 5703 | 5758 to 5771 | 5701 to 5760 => 0.34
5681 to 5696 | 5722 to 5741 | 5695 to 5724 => 0.58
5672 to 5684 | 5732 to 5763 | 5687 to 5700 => -0.41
